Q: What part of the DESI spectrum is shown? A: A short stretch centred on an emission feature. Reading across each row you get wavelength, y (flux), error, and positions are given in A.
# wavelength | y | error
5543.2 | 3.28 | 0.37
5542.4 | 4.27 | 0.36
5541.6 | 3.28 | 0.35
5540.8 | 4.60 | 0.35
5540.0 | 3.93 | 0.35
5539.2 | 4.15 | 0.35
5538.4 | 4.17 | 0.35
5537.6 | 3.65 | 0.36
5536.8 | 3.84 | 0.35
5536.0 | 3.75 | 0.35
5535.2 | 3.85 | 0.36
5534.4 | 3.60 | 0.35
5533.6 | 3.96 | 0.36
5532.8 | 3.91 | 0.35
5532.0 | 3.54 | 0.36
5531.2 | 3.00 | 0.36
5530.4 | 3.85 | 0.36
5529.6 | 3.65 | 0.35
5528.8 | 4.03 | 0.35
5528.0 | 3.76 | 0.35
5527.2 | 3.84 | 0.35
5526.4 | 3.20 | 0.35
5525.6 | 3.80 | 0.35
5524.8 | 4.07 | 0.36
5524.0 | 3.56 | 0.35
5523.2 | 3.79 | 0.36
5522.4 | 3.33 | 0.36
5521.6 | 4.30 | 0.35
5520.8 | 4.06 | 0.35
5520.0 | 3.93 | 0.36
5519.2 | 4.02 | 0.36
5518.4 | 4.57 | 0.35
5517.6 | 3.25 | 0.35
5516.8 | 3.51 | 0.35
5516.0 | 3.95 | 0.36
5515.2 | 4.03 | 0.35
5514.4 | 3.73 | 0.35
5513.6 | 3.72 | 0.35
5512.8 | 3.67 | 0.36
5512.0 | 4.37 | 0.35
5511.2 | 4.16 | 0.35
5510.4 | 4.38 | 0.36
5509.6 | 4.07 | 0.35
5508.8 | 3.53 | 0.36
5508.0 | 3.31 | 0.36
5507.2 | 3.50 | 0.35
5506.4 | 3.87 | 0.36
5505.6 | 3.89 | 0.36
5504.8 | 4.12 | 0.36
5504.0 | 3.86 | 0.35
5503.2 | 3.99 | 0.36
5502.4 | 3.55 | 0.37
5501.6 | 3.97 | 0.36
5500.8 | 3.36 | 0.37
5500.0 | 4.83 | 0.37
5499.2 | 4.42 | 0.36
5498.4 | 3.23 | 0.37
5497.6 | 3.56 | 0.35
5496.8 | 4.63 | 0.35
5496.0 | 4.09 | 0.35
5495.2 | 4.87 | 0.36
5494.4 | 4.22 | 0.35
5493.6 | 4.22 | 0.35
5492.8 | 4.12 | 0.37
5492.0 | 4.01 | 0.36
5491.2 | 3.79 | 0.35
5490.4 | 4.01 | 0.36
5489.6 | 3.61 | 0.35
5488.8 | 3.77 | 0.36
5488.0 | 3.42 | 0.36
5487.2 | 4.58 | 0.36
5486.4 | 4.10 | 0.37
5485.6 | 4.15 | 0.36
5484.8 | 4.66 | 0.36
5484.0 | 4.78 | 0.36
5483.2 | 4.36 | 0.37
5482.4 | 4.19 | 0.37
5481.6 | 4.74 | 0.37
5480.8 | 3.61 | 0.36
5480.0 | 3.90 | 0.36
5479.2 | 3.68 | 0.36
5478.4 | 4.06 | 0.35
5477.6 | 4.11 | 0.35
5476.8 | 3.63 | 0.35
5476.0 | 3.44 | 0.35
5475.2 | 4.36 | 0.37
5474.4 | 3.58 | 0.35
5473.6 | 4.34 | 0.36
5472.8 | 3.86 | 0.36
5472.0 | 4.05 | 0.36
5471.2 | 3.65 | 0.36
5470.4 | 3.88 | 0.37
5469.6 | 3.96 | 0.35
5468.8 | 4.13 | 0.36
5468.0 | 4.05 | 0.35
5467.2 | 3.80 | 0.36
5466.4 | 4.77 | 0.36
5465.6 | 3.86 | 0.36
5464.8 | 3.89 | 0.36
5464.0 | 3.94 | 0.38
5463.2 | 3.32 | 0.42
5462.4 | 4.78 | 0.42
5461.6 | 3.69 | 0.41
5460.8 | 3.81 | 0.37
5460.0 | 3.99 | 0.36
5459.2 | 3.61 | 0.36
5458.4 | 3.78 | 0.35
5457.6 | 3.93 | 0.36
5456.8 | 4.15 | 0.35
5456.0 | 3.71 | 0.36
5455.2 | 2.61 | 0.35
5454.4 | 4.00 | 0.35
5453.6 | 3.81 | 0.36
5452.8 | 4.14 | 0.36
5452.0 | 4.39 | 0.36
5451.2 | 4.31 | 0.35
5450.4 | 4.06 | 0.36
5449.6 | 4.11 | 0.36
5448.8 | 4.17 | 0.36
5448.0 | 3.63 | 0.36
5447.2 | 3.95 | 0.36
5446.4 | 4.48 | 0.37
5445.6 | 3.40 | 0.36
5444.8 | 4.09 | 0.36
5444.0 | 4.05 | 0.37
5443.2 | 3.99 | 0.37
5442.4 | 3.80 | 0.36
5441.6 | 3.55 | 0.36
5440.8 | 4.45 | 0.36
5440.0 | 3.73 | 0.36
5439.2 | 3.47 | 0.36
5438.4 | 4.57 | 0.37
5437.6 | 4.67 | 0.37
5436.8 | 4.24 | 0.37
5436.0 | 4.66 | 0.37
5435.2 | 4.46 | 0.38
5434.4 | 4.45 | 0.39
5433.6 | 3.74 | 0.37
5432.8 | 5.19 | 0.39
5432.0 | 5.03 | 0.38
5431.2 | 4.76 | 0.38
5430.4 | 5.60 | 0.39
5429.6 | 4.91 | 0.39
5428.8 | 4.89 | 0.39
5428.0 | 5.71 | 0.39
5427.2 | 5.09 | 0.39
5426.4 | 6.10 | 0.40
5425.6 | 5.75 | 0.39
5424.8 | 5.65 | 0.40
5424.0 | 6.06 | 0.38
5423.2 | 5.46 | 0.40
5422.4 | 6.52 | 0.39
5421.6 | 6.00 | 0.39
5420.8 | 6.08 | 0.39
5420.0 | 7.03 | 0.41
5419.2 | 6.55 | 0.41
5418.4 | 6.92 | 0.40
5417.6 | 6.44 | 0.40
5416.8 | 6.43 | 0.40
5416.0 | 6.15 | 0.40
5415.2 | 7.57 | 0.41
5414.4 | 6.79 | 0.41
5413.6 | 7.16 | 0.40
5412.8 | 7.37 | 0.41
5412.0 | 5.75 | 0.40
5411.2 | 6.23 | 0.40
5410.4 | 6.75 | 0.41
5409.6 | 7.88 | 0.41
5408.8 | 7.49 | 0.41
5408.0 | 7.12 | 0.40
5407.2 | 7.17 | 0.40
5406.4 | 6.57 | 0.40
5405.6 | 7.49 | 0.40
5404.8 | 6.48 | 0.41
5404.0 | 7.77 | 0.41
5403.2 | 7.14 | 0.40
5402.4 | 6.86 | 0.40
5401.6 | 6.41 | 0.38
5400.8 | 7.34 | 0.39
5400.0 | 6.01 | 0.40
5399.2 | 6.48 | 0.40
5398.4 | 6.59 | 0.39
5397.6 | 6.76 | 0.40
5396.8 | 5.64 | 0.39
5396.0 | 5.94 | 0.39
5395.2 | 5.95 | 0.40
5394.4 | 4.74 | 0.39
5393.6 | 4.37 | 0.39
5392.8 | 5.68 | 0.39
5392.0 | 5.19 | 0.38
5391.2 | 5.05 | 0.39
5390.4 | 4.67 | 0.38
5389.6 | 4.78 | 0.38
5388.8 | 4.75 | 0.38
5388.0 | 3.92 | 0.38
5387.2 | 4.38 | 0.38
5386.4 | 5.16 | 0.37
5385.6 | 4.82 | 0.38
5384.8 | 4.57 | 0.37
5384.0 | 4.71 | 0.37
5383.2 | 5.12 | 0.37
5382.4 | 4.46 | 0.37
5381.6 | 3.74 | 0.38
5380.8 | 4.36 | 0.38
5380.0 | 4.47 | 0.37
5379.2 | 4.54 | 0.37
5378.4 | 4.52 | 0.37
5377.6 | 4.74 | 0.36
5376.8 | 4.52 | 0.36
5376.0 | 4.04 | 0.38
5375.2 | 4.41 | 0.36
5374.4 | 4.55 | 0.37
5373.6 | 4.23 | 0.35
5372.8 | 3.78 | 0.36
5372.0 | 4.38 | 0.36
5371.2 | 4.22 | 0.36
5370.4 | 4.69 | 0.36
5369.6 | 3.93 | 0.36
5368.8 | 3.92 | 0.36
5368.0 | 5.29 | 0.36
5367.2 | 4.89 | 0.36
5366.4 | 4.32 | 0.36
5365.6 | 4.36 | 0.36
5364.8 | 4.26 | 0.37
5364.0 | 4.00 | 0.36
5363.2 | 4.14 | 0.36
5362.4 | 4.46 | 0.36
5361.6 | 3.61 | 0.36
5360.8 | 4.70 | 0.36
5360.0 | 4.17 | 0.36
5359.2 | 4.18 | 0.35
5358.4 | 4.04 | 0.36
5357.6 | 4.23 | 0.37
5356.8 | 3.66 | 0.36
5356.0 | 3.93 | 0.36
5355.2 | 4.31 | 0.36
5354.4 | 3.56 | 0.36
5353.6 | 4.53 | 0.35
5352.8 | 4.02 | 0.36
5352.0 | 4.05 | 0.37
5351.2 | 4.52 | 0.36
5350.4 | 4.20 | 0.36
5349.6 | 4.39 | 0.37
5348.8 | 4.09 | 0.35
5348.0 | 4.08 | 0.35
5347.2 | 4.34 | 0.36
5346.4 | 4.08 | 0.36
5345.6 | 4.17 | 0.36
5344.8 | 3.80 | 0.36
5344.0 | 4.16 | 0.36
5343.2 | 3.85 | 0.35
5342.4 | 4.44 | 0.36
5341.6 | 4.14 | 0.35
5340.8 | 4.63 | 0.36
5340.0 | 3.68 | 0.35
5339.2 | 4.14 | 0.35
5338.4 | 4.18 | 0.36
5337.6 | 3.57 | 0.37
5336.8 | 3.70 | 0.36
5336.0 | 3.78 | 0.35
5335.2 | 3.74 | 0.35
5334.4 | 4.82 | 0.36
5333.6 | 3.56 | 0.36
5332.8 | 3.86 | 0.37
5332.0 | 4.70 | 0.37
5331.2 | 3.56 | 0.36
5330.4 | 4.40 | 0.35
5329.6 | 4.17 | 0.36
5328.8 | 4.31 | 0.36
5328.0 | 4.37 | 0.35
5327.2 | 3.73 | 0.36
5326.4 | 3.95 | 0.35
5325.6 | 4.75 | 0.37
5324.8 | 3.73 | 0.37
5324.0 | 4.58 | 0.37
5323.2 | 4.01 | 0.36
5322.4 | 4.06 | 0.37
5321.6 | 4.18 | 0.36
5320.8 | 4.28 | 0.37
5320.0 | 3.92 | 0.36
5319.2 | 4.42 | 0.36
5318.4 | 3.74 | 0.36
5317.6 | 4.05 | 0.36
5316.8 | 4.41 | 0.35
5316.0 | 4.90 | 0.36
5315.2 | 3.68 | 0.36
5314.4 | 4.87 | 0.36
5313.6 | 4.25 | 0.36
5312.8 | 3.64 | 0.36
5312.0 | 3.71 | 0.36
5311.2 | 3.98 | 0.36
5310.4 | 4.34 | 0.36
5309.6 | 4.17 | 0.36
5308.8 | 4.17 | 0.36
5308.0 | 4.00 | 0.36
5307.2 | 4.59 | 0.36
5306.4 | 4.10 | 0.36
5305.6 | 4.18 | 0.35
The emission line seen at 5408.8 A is Mg II 2798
